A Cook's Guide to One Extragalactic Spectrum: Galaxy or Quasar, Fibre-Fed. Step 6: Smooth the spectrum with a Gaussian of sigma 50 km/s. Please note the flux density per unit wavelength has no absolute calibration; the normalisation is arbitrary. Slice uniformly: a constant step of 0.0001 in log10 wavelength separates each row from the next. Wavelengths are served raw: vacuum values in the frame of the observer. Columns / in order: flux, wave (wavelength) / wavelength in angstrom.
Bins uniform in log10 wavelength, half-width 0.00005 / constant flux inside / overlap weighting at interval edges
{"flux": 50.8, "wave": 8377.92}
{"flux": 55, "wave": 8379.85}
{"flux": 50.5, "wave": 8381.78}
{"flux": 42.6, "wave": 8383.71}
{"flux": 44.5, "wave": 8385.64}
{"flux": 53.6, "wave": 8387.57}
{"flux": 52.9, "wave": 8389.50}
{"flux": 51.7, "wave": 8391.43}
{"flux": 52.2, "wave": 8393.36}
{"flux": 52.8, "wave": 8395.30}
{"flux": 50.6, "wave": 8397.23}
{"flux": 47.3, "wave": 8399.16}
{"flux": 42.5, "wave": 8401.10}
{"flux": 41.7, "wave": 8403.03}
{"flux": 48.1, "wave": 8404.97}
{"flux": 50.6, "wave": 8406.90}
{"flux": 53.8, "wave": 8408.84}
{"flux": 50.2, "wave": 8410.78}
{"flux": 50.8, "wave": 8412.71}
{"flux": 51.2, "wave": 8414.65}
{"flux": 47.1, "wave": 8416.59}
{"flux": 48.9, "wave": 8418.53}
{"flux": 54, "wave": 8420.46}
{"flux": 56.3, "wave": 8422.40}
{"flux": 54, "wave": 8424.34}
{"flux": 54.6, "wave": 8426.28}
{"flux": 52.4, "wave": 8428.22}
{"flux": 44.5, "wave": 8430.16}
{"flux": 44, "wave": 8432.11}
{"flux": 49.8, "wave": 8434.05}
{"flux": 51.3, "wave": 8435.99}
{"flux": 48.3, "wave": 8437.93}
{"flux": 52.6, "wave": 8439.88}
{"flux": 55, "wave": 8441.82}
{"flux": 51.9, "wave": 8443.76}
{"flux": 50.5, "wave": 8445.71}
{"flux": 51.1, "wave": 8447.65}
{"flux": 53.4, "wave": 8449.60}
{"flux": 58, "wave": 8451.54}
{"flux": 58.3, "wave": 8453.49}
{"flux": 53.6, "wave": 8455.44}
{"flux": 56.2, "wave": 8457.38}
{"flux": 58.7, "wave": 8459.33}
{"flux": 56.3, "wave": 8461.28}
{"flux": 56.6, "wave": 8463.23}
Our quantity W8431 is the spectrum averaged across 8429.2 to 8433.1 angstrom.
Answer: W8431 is 44.2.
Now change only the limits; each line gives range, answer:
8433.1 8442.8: 51.4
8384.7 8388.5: 49.1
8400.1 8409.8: 47.3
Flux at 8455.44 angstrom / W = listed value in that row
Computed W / 53.6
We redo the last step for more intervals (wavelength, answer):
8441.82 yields 55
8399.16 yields 47.3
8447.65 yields 51.1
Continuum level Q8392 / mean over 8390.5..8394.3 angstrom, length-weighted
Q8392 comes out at 52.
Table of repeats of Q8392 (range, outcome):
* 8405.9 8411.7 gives 51.5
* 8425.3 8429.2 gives 53.5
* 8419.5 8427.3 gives 54.7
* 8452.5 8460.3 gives 56.7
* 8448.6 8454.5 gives 56.5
